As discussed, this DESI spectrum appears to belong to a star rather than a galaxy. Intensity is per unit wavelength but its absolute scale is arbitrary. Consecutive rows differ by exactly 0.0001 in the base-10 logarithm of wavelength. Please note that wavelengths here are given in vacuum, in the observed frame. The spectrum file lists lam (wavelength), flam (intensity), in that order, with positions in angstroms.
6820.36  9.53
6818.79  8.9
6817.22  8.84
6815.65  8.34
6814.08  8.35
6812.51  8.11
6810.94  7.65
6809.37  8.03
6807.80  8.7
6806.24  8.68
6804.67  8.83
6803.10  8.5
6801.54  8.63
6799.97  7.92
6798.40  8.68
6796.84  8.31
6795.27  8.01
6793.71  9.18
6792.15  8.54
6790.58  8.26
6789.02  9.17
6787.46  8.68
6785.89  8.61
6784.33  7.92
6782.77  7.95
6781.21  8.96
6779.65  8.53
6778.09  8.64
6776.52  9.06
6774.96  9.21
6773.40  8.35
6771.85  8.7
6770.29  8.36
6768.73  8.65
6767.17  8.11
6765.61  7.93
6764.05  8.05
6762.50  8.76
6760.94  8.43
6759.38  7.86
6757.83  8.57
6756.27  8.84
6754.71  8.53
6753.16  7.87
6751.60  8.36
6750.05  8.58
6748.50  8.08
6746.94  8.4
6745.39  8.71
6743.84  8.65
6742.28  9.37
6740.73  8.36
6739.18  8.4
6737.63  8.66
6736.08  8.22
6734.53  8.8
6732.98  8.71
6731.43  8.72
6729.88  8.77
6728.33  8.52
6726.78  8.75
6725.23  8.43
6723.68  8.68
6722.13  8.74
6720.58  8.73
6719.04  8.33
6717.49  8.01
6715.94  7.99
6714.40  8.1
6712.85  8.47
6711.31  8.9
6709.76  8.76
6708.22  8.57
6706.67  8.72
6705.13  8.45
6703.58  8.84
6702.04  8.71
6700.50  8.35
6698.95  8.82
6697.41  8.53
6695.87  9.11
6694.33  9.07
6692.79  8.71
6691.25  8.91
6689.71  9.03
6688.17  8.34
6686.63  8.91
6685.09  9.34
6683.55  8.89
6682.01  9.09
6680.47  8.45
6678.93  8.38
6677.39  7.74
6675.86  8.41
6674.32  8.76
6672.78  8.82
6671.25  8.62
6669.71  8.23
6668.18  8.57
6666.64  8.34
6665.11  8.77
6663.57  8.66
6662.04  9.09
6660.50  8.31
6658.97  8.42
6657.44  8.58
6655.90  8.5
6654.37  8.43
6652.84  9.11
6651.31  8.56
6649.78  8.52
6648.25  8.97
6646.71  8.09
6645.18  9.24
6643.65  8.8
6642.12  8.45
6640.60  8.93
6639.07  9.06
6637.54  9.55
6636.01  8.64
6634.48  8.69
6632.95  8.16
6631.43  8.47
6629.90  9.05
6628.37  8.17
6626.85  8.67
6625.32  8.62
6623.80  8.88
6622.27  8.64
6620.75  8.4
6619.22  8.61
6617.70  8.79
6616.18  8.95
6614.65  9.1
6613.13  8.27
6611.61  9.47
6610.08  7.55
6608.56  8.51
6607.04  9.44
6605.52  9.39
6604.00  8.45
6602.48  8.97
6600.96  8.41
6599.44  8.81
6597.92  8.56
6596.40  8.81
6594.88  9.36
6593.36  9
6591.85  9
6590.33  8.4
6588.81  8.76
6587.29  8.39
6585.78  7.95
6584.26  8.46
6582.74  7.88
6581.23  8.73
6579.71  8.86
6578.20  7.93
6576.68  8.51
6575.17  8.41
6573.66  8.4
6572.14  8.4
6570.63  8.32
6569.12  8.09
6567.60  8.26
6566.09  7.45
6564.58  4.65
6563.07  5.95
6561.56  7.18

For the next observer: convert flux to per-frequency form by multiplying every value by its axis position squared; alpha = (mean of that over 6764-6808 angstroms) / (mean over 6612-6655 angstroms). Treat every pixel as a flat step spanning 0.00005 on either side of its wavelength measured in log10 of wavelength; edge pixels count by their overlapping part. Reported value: 1.02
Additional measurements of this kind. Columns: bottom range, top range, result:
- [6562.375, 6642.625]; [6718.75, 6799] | 1.05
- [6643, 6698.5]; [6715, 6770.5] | 1.00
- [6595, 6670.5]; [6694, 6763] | 1.01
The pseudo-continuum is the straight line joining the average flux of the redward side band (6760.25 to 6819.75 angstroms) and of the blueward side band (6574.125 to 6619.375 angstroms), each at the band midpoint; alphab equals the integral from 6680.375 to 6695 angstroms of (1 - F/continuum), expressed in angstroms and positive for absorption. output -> -0.5 angstroms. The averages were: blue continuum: 8.66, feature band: 8.89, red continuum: 8.49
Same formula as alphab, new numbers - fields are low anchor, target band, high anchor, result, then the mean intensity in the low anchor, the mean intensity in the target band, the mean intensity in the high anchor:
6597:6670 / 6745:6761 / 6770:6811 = 0.4 angstroms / 8.69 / 8.37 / 8.54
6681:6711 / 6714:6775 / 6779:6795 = 1.4 angstroms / 8.79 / 8.48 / 8.57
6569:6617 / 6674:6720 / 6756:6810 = -0.4 angstroms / 8.62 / 8.62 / 8.5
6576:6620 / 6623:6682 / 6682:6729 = 0.2 angstroms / 8.67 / 8.63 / 8.66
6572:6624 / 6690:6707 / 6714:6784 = -0.4 angstroms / 8.64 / 8.76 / 8.5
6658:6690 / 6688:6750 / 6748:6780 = -0.5 angstroms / 8.62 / 8.61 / 8.45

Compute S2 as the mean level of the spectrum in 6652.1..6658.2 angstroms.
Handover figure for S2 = 8.65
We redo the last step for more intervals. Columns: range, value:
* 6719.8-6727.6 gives 8.66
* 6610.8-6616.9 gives 8.92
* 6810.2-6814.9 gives 8.04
